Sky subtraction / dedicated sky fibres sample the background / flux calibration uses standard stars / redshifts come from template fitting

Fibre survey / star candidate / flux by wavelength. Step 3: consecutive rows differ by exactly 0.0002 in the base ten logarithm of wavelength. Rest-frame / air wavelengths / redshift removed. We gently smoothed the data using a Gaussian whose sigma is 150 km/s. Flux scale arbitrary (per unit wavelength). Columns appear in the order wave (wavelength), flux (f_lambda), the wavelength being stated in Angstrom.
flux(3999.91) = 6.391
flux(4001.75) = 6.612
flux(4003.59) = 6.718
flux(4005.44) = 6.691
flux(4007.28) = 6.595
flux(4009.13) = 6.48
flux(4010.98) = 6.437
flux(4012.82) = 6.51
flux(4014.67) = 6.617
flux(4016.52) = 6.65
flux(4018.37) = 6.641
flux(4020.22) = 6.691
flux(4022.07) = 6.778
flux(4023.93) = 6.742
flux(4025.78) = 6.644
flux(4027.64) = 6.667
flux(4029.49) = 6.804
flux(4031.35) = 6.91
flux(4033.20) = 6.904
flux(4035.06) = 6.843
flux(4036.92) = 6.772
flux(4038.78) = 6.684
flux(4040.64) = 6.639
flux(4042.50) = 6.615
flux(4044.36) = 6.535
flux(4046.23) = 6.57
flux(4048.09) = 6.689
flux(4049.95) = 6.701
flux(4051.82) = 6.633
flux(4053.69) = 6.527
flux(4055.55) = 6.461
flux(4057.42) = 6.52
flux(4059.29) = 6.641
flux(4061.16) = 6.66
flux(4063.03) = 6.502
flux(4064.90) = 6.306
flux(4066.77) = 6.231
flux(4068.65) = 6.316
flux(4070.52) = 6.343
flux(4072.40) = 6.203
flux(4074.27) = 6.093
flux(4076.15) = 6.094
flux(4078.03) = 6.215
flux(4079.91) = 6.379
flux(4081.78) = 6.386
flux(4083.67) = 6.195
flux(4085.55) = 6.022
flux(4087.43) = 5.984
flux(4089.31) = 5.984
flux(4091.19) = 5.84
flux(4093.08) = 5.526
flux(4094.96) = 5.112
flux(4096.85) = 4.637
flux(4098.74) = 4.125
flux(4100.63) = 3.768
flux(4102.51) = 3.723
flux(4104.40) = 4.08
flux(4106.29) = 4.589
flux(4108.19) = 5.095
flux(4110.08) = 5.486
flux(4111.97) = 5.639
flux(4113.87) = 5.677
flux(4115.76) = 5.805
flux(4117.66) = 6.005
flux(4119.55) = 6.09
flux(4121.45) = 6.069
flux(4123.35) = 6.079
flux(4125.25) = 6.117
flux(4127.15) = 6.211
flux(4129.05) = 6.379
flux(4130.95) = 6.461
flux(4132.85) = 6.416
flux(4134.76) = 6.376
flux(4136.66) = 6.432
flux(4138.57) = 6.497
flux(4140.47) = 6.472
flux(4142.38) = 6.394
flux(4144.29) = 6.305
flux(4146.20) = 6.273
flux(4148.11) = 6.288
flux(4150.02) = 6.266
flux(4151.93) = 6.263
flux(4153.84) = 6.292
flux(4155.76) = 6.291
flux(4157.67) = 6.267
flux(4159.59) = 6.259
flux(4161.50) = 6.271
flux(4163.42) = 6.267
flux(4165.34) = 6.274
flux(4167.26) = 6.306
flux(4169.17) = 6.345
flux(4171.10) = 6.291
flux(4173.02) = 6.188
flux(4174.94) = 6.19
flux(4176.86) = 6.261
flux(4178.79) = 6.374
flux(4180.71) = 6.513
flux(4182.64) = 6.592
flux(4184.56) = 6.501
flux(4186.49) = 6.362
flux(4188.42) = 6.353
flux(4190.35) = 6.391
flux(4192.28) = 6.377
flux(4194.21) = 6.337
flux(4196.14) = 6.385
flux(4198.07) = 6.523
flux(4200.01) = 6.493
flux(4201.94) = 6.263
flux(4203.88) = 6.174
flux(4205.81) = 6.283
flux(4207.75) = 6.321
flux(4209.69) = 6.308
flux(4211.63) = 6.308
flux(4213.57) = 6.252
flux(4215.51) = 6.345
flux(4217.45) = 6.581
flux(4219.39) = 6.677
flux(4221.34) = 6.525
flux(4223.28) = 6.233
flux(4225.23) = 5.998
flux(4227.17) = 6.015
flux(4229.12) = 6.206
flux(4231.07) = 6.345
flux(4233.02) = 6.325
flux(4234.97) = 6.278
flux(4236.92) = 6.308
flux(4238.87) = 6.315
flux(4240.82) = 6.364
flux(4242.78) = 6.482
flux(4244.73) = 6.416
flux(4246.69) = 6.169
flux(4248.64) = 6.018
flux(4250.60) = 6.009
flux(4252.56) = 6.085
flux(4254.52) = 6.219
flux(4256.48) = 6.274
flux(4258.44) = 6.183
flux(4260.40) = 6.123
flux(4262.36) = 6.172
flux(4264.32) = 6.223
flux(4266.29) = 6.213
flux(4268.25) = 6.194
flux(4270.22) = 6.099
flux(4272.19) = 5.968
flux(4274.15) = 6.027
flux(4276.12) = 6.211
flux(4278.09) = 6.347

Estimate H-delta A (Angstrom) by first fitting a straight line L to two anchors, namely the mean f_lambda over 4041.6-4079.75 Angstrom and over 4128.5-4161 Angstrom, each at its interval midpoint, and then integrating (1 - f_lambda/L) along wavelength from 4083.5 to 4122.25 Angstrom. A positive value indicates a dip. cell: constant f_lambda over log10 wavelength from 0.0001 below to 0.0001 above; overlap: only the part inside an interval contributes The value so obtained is 6.7 Angstrom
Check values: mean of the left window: 6.44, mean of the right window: 6.35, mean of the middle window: 5.29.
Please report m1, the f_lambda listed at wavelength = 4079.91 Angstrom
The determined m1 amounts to 6.379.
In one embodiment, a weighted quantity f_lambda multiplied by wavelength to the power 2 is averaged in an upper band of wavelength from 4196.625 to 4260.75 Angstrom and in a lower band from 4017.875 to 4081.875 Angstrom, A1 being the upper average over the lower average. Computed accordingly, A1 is 1.05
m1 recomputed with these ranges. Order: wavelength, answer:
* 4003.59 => 6.718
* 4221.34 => 6.525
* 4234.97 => 6.278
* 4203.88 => 6.174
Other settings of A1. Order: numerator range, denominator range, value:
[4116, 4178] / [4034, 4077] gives 1.01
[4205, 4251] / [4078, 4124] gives 1.23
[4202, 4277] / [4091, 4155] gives 1.15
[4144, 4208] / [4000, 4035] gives 1.03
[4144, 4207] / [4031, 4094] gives 1.04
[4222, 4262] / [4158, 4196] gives 1.01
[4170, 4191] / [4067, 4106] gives 1.20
